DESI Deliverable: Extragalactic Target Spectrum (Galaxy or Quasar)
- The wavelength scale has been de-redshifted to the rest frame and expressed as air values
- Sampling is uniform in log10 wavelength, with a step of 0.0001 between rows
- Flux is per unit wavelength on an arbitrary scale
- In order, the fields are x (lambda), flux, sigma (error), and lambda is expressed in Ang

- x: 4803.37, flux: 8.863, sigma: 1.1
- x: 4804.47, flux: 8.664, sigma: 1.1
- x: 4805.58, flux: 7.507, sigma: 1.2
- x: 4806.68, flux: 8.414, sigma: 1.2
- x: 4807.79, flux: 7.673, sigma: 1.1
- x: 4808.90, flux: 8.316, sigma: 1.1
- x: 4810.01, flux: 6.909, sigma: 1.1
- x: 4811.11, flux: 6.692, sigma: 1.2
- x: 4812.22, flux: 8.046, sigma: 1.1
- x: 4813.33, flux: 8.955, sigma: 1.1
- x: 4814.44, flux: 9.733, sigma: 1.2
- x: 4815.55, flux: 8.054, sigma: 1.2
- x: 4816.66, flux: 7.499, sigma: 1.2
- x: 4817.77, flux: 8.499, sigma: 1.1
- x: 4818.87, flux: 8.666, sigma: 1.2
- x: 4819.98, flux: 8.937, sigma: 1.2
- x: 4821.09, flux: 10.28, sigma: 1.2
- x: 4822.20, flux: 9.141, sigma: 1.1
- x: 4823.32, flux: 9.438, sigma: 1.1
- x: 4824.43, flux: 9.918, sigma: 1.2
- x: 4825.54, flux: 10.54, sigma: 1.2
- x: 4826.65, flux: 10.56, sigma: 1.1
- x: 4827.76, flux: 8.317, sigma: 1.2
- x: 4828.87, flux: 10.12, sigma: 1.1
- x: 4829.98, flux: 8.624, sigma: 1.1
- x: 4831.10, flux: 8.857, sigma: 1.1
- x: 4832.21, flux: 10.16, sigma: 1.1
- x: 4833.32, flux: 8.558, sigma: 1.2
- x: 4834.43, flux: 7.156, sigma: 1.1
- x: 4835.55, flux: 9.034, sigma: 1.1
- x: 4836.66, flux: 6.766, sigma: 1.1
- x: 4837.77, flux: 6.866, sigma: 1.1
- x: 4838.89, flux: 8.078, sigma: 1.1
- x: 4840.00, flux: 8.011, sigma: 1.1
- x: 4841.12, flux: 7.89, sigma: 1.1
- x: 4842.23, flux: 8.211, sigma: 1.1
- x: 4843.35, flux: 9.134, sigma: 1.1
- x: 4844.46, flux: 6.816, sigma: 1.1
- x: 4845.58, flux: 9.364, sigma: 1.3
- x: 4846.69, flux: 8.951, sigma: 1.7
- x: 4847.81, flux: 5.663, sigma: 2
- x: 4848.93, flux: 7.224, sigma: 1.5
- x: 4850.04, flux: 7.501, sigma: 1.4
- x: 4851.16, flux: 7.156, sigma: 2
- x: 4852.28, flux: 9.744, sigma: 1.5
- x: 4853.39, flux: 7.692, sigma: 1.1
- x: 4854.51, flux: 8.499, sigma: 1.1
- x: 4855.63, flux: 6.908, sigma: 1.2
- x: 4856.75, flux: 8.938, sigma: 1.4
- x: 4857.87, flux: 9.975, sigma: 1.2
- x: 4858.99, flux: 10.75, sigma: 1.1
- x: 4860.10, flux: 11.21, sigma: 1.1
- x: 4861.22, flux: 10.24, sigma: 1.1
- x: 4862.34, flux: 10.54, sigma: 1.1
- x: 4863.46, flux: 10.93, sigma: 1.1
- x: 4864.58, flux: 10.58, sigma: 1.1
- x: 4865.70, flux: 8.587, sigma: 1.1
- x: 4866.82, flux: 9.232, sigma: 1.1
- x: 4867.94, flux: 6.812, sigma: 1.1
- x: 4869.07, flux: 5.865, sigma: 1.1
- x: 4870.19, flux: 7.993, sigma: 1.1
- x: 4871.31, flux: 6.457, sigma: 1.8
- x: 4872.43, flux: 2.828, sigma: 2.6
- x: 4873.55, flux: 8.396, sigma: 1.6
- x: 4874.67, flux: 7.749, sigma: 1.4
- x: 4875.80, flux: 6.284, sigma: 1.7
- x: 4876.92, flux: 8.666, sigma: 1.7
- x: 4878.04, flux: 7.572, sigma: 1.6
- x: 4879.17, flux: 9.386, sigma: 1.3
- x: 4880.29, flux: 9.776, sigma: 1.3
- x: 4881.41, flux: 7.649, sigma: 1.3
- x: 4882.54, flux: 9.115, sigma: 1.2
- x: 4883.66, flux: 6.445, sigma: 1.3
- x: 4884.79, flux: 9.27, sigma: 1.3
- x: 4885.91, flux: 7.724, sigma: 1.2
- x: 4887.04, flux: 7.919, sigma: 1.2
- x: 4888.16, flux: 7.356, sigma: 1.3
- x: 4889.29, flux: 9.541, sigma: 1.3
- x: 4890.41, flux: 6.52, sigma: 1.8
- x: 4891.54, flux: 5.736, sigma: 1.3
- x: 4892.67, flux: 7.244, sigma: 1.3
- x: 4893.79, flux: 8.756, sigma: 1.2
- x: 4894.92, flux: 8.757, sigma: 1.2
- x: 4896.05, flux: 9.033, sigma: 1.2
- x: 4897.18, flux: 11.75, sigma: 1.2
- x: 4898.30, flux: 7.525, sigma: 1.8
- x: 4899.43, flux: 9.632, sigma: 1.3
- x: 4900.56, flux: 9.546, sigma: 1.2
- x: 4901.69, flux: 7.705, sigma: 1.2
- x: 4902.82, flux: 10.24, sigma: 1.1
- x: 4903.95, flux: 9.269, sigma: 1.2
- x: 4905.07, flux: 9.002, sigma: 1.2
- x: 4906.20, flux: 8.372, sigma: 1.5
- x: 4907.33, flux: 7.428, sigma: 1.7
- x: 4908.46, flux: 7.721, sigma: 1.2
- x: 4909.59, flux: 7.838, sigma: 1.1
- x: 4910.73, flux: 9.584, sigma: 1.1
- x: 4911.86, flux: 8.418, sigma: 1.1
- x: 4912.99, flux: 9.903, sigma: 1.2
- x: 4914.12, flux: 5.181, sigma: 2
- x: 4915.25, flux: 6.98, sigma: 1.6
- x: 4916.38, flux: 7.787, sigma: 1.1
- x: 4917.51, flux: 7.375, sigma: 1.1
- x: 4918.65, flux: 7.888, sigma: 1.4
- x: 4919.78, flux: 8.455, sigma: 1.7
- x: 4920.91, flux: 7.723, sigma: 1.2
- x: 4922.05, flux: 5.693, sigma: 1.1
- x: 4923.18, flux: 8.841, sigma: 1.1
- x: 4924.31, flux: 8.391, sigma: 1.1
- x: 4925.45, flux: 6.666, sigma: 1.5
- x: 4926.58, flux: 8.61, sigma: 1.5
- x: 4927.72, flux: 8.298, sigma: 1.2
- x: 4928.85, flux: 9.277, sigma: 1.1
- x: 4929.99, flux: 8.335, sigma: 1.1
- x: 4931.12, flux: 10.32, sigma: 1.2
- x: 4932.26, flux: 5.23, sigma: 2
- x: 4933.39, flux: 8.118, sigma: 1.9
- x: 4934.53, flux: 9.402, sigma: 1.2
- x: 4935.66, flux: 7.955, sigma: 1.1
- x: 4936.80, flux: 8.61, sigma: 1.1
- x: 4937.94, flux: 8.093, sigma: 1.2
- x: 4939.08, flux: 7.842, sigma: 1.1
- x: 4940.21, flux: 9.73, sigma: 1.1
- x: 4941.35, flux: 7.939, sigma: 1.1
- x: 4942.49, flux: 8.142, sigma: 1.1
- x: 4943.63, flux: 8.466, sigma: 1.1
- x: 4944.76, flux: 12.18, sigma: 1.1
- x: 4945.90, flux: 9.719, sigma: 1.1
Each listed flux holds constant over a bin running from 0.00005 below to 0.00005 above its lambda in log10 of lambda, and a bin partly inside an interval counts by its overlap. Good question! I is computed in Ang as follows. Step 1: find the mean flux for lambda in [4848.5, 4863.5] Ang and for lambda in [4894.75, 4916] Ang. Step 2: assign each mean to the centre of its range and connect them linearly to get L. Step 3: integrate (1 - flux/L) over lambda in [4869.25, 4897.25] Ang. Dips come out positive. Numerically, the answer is 3.1 Ang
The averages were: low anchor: 9.05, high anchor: 8.62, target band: 7.82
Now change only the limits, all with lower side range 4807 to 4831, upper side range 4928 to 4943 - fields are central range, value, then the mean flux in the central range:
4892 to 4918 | 0.07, 8.47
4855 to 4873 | 0.06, 8.61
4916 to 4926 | 0.94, 7.64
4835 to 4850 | 1.52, 7.84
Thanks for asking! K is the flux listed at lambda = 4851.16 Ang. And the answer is 7.156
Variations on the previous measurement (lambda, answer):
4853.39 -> 7.692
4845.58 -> 9.364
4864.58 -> 10.58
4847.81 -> 5.663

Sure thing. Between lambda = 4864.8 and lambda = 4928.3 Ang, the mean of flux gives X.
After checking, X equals 8.02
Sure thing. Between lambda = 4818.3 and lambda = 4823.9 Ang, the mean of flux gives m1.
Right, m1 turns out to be 9.29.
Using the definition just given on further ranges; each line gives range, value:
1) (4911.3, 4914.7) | 7.84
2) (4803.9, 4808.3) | 8.08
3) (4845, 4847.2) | 9.15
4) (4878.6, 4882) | 8.92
